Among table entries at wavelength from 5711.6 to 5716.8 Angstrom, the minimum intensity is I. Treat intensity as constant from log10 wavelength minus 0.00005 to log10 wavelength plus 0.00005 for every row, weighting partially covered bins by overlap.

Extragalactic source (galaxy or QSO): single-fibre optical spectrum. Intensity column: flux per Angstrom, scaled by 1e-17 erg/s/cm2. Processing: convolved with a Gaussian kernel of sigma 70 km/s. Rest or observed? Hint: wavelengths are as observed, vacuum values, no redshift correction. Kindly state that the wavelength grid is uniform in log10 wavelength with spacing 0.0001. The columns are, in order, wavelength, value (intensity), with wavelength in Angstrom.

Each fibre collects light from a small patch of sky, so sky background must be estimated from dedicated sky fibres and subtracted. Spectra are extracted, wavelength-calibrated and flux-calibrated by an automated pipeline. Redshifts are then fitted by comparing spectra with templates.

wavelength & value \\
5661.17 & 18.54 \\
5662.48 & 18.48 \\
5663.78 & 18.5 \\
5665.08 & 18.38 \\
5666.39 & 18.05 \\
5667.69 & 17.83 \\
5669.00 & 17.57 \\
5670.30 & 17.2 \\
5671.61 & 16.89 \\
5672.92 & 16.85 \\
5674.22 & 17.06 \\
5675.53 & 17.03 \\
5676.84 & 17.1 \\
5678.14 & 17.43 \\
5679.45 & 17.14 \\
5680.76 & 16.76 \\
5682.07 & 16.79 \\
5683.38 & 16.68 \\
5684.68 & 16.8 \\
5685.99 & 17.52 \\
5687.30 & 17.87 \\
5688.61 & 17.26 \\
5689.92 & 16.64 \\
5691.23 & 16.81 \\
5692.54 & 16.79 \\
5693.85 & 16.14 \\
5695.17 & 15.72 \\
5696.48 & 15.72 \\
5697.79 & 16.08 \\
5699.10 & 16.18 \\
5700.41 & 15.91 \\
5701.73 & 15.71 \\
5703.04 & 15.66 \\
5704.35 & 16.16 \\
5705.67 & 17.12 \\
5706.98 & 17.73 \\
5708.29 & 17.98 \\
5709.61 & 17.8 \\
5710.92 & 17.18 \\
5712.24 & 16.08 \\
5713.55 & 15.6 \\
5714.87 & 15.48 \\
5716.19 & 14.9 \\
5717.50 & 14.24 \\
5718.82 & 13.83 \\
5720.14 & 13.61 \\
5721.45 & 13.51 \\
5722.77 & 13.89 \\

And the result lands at 14.9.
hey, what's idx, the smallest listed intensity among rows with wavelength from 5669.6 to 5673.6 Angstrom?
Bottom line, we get 16.85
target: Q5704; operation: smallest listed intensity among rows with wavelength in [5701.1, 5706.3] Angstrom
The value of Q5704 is 15.66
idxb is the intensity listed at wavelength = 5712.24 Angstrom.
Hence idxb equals 16.08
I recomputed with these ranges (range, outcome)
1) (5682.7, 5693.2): 16.64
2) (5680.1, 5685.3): 16.68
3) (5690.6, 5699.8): 15.72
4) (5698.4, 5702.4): 15.71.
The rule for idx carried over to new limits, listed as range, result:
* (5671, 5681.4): 16.76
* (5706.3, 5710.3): 17.73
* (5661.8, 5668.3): 17.83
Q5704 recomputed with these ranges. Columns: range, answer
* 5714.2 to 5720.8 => 13.61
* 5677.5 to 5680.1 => 17.14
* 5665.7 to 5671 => 17.2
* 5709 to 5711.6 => 17.18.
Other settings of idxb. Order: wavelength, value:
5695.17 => 15.72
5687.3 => 17.87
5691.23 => 16.81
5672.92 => 16.85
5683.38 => 16.68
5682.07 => 16.79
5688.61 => 17.26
